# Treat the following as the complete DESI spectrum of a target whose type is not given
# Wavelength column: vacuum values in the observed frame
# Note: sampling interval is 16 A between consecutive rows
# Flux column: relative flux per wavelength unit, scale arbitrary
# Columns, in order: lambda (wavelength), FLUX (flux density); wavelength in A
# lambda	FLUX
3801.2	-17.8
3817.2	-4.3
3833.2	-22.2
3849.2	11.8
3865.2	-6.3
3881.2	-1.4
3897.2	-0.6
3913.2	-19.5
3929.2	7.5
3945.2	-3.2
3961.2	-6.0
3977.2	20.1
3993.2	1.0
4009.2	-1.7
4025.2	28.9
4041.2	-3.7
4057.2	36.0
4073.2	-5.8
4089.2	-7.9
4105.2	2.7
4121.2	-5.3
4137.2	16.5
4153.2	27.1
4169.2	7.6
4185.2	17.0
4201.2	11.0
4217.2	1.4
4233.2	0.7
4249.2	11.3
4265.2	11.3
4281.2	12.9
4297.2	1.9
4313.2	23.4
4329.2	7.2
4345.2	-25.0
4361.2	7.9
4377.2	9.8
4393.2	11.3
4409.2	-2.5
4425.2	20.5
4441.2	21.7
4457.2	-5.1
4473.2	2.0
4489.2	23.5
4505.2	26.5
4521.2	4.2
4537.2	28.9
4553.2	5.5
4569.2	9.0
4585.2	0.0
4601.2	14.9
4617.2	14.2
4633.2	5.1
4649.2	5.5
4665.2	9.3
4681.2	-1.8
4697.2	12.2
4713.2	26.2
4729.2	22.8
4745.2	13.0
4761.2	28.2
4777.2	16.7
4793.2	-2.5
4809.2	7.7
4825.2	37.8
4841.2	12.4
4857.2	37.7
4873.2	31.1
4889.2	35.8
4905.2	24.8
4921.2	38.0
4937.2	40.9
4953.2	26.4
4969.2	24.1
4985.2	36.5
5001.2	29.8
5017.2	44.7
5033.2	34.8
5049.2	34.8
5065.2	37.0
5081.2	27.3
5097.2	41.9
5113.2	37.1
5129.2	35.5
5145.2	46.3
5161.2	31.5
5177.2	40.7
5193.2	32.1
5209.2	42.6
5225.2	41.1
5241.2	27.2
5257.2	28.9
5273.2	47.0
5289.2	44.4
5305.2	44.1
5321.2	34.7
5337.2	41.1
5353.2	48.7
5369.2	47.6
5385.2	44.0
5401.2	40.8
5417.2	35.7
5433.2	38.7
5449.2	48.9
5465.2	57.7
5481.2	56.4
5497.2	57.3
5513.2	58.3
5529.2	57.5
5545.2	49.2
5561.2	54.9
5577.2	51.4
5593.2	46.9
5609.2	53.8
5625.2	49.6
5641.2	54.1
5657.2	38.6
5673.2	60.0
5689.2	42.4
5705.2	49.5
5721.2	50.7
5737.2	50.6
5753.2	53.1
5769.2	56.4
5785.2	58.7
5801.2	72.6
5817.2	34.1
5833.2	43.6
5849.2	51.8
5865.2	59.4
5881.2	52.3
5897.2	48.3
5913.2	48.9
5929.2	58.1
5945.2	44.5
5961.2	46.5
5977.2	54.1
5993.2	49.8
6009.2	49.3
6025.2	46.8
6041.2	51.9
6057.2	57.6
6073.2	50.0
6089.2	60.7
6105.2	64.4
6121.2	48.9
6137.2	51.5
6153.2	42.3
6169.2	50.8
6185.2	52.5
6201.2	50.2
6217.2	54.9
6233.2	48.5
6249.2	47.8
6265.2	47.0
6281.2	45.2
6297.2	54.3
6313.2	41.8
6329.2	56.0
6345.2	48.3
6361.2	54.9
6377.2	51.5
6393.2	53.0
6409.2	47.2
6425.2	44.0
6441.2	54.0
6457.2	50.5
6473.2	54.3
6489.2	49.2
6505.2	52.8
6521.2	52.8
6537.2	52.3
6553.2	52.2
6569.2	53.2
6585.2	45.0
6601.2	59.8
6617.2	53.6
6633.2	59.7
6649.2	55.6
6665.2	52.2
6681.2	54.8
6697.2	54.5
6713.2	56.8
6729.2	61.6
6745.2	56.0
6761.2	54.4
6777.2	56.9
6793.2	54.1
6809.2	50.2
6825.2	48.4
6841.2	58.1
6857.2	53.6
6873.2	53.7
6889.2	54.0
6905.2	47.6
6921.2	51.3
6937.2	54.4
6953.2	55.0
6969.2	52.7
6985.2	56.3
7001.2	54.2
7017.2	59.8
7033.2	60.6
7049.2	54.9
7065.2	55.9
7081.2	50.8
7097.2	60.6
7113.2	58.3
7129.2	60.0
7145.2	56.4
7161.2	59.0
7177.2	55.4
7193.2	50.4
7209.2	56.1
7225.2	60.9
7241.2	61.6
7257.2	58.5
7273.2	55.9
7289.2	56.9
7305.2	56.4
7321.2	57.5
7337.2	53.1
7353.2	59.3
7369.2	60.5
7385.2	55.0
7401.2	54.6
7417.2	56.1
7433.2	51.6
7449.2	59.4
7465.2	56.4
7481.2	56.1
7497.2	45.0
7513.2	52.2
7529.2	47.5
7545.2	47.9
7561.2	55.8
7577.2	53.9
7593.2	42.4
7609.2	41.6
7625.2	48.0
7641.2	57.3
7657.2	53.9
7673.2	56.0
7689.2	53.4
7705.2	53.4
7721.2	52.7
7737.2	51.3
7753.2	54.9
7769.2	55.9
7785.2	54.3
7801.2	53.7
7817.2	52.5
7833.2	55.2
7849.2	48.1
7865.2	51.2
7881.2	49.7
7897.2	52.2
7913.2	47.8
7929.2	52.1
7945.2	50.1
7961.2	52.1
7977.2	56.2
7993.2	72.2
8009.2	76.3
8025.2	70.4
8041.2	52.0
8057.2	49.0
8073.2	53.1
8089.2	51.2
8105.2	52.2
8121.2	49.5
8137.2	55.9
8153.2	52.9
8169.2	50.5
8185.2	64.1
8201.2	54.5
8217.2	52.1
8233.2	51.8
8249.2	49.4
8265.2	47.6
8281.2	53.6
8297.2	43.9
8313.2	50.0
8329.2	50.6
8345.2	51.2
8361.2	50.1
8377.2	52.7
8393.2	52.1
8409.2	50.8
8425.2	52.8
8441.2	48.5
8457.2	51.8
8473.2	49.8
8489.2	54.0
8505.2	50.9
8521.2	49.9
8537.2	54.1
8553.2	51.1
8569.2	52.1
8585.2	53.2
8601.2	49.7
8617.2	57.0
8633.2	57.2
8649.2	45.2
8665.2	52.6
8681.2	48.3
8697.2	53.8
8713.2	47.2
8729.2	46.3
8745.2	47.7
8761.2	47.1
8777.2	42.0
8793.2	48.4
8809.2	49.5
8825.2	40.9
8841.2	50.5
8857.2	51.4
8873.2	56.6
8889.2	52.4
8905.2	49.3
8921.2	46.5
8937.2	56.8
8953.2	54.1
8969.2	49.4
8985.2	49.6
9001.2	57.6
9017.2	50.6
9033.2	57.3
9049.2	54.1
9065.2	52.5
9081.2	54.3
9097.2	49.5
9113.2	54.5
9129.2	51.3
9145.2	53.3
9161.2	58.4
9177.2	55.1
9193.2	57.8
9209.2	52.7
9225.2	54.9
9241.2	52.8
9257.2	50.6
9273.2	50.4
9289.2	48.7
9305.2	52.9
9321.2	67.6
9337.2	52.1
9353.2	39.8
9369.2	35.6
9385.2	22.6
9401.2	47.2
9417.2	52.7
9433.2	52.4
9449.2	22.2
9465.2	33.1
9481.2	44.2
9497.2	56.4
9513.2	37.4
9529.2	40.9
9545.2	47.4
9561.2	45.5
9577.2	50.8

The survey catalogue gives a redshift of 0.22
